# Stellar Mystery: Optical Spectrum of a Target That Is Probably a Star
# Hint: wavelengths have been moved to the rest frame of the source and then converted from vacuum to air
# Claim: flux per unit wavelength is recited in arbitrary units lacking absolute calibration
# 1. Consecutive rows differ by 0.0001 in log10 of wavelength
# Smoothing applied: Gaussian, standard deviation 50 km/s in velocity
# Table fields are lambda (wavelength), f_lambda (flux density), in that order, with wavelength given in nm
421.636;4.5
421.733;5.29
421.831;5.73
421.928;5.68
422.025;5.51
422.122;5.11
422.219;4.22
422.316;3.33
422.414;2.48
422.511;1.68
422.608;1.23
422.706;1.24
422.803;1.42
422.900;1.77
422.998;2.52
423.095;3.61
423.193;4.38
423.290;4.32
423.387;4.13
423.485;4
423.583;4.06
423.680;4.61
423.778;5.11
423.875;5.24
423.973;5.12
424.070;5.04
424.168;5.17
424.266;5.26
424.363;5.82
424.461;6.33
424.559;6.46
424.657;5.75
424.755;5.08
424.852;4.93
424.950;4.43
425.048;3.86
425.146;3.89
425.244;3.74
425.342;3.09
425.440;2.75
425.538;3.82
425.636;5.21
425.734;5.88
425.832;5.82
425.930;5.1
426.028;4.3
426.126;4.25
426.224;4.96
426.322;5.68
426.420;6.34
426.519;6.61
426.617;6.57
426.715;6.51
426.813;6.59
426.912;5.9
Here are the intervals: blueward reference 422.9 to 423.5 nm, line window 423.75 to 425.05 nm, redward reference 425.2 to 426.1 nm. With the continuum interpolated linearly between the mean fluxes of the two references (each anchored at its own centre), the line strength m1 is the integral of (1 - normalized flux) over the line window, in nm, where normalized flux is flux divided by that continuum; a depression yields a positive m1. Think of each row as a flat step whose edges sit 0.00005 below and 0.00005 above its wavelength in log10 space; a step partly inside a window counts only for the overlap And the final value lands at -0.42 nm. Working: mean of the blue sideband 3.65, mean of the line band 5.31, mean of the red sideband 4.41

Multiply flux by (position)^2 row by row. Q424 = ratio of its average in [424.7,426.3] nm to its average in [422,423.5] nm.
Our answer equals 1.4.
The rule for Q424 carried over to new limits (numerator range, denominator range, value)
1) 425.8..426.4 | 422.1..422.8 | 2.00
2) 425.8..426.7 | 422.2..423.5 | 2.00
